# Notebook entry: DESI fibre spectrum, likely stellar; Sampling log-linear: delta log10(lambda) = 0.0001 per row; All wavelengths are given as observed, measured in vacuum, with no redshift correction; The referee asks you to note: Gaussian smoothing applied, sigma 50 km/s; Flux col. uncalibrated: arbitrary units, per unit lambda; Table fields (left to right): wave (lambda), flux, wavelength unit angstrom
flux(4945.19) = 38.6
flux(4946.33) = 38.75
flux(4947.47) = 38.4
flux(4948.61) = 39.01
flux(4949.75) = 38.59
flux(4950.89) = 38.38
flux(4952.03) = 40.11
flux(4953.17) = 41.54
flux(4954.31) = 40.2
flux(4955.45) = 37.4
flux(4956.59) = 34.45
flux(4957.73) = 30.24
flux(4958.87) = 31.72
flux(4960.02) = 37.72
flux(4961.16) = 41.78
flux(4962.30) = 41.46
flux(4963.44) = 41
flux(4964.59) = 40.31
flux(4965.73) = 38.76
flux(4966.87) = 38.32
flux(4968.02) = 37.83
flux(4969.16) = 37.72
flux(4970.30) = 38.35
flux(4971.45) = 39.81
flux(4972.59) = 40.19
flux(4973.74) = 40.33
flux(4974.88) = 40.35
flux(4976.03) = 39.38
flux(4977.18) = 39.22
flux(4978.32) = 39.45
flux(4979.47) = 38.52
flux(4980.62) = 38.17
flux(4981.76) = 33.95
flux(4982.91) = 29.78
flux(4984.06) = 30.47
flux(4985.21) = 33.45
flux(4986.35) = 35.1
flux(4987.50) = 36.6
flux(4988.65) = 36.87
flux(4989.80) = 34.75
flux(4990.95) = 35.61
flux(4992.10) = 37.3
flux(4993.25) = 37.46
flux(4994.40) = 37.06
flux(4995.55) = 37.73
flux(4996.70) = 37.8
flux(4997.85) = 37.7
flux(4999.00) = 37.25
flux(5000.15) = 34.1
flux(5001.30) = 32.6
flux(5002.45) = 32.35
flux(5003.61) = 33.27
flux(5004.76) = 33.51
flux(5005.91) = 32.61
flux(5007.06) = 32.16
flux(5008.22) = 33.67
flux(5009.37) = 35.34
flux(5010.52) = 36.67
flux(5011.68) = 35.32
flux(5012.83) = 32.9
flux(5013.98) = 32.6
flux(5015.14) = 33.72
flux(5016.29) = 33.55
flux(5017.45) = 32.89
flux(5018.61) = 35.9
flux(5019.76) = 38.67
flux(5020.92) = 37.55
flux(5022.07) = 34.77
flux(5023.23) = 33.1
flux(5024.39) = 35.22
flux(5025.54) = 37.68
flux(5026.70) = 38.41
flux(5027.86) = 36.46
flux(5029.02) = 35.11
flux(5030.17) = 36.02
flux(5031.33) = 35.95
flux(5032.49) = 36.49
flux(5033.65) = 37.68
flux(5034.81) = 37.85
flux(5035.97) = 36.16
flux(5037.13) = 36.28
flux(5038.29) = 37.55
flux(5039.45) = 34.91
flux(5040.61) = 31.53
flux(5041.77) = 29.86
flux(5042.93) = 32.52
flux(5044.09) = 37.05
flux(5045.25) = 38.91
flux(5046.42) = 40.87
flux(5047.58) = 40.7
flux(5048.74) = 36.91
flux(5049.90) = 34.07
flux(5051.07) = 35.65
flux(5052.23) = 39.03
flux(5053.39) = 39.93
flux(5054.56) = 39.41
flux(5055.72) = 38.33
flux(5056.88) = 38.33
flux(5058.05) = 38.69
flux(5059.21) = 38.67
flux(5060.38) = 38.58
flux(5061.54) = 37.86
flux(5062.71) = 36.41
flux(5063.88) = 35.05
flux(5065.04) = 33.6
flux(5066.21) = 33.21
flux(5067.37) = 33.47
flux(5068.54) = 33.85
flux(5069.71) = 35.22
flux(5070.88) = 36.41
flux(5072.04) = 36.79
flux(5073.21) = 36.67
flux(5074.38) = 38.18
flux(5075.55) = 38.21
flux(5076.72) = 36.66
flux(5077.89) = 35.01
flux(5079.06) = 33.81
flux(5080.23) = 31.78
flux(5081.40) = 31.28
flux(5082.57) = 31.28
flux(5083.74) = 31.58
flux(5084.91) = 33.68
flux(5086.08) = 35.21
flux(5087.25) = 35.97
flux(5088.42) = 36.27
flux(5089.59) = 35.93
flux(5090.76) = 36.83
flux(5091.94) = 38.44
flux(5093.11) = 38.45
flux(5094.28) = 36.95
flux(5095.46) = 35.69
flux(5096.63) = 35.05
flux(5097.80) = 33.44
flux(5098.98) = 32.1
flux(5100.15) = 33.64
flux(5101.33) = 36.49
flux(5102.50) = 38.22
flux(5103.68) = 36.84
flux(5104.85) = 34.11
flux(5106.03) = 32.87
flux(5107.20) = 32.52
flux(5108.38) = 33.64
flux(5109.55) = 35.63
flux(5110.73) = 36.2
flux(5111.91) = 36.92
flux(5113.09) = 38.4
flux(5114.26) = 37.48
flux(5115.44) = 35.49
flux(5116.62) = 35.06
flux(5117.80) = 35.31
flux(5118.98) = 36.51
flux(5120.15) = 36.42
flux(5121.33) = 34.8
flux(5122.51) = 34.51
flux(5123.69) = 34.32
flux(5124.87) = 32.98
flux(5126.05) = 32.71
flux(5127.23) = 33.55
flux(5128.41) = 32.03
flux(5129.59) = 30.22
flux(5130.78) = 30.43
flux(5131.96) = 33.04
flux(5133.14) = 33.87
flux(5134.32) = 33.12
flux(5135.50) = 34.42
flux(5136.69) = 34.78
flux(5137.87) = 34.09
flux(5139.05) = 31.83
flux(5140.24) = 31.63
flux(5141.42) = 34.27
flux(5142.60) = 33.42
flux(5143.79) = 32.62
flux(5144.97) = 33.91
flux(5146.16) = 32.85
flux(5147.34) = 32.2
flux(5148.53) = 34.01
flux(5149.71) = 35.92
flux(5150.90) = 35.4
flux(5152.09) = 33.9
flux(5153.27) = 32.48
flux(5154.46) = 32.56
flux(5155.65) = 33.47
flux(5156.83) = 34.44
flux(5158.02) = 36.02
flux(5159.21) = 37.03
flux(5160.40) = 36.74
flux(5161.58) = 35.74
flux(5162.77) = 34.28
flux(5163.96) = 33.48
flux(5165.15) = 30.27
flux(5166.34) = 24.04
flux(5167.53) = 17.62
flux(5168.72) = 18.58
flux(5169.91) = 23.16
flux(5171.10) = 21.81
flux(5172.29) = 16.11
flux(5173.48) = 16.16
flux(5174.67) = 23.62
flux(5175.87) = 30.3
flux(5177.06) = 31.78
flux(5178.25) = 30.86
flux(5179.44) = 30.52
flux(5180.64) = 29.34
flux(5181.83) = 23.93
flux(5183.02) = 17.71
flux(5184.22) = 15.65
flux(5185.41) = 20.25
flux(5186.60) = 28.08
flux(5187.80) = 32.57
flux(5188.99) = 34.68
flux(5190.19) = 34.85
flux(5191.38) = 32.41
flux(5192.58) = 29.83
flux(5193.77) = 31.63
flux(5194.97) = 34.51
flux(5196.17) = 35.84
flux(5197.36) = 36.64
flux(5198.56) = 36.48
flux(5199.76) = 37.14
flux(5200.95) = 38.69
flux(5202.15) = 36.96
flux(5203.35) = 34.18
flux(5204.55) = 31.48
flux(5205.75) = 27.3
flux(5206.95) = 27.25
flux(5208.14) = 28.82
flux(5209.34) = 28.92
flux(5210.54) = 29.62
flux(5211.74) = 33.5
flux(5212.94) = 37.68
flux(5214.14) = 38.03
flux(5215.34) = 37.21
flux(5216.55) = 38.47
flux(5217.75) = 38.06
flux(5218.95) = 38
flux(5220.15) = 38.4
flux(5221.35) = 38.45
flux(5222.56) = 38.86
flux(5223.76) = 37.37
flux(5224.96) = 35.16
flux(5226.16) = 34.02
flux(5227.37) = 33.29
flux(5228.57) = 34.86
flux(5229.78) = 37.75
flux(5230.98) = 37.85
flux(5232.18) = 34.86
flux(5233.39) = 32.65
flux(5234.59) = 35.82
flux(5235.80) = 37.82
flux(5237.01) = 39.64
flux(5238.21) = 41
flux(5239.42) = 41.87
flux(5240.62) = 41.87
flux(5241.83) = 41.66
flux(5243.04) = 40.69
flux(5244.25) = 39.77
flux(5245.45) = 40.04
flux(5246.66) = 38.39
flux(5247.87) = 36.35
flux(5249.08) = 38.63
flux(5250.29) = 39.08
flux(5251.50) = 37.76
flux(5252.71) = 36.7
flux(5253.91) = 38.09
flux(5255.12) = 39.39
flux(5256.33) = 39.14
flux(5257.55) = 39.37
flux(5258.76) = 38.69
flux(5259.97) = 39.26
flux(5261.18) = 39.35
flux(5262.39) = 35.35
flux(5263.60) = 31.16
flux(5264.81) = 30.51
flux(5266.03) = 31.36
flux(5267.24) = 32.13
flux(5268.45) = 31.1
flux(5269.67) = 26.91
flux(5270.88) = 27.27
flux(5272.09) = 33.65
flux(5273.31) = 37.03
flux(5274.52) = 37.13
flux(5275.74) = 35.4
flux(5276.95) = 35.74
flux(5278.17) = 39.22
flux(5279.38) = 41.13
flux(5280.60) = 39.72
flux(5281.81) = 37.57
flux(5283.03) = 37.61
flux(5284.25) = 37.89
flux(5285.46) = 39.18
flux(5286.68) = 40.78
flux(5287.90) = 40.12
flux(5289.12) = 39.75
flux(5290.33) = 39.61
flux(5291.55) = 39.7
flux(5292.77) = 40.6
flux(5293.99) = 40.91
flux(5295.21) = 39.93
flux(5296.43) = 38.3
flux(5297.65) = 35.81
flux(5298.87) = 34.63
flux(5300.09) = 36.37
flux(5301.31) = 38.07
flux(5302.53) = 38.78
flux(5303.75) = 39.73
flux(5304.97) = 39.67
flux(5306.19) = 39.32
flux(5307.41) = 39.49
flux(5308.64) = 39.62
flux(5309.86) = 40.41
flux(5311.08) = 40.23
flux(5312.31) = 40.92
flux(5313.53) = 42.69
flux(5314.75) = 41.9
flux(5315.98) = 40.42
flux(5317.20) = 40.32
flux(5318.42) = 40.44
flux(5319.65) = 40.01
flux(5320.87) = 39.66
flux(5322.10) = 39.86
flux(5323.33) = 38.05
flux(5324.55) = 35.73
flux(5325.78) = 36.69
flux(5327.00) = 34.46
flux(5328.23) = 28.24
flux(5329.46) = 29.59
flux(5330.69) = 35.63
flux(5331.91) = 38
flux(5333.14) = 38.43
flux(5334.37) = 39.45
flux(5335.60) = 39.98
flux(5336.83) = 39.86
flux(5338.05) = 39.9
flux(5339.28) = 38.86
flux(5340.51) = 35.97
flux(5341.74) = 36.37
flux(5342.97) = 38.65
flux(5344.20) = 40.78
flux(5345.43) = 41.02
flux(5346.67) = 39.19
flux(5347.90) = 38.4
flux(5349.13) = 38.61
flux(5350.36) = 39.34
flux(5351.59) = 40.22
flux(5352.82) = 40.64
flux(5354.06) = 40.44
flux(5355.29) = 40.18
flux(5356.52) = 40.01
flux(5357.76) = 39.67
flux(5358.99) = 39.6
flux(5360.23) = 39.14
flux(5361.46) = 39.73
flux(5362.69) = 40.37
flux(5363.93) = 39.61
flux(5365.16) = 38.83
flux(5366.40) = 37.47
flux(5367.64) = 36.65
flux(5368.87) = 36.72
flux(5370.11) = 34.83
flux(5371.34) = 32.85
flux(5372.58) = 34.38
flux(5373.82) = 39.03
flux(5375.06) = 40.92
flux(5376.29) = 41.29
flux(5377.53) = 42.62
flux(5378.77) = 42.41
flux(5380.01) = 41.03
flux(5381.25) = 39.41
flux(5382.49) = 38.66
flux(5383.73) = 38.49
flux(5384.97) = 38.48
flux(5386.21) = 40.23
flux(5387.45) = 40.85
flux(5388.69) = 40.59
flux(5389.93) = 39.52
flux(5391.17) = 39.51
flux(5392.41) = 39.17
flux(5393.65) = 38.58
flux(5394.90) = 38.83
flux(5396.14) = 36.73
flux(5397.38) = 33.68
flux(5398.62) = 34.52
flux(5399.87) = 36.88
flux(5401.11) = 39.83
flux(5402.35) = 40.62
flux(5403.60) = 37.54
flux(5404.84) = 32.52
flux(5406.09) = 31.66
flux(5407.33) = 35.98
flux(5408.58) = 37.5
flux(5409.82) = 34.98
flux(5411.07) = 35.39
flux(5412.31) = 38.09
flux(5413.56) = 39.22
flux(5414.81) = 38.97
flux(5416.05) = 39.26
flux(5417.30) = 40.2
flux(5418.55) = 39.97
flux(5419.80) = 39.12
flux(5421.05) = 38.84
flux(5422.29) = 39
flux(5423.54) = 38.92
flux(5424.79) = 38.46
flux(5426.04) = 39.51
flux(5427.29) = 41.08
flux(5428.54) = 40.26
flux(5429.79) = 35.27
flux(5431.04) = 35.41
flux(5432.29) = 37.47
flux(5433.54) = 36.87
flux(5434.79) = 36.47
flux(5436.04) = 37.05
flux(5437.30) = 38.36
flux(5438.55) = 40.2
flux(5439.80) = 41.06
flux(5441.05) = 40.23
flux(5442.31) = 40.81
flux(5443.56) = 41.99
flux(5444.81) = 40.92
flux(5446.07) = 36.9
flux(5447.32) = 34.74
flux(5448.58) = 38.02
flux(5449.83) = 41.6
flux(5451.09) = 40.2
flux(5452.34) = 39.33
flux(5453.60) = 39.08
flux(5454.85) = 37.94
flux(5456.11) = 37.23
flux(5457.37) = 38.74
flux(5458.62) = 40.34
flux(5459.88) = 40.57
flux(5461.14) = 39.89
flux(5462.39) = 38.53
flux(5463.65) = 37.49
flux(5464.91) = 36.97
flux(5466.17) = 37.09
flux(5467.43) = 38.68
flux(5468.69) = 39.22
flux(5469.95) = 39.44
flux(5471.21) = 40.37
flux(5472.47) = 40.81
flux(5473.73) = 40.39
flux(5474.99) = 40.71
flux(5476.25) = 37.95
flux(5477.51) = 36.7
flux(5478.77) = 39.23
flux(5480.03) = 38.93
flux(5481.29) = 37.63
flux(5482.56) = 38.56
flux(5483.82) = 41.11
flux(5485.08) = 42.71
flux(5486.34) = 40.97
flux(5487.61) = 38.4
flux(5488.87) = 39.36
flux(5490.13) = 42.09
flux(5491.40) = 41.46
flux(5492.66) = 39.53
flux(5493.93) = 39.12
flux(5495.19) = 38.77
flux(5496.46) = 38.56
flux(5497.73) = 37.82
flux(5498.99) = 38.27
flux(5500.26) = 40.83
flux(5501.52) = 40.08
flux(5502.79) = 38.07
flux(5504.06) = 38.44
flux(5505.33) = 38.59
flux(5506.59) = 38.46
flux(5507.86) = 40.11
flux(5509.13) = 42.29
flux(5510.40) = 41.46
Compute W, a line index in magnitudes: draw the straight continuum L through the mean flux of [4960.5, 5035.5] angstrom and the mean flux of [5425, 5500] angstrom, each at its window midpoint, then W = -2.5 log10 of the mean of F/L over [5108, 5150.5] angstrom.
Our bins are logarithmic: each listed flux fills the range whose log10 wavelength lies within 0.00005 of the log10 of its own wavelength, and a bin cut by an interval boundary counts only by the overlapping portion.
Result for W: 0.09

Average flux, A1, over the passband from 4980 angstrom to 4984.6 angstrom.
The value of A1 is 33.2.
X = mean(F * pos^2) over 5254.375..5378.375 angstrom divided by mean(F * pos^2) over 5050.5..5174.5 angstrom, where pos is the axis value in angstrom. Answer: 1.2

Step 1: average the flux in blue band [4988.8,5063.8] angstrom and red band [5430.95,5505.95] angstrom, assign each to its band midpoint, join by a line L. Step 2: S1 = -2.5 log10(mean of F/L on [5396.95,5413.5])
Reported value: 0.07 mag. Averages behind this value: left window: 36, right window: 39.1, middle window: 36.2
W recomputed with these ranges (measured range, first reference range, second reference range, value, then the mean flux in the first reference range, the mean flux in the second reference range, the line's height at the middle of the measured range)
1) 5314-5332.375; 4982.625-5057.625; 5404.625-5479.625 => 0.01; 35.7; 38.5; 37.7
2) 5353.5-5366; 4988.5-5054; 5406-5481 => -0.05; 35.7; 38.6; 38.1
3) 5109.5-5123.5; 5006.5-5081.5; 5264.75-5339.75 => 0.01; 35.9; 37.7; 36.4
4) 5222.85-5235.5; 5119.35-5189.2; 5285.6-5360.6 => -0.04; 30.5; 38.8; 34.2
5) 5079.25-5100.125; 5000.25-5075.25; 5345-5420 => 0.05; 35.8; 38.5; 36.2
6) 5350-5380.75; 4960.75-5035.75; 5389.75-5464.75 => -0.03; 36.4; 38.3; 38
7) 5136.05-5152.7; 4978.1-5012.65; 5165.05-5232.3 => -0.05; 35.1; 31.1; 32.2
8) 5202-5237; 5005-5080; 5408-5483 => 0.07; 35.9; 38.7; 37.2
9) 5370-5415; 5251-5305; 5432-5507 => 0.01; 37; 39.1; 38.3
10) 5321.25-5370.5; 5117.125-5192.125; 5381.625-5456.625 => -0.06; 30.8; 38.3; 36.2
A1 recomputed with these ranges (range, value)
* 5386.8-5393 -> 40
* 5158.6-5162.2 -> 36.5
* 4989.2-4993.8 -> 36.3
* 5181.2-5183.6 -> 21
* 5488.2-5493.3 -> 40.6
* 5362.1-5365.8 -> 39.5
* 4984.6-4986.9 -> 34.3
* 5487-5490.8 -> 40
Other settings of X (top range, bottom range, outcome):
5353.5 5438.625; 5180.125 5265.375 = 1.17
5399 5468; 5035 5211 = 1.29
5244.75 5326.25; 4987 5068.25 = 1.17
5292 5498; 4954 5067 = 1.23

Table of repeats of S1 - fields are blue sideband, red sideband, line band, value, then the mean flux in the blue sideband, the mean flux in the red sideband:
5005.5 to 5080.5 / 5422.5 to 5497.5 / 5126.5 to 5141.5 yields 0.12 mag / 35.9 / 39.1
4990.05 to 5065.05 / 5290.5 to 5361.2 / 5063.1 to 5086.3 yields 0.06 mag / 36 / 38.8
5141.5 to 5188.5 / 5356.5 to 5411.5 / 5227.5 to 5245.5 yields -0.19 mag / 29.1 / 38.1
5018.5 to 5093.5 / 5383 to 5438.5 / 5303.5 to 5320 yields -0.08 mag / 36.1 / 38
